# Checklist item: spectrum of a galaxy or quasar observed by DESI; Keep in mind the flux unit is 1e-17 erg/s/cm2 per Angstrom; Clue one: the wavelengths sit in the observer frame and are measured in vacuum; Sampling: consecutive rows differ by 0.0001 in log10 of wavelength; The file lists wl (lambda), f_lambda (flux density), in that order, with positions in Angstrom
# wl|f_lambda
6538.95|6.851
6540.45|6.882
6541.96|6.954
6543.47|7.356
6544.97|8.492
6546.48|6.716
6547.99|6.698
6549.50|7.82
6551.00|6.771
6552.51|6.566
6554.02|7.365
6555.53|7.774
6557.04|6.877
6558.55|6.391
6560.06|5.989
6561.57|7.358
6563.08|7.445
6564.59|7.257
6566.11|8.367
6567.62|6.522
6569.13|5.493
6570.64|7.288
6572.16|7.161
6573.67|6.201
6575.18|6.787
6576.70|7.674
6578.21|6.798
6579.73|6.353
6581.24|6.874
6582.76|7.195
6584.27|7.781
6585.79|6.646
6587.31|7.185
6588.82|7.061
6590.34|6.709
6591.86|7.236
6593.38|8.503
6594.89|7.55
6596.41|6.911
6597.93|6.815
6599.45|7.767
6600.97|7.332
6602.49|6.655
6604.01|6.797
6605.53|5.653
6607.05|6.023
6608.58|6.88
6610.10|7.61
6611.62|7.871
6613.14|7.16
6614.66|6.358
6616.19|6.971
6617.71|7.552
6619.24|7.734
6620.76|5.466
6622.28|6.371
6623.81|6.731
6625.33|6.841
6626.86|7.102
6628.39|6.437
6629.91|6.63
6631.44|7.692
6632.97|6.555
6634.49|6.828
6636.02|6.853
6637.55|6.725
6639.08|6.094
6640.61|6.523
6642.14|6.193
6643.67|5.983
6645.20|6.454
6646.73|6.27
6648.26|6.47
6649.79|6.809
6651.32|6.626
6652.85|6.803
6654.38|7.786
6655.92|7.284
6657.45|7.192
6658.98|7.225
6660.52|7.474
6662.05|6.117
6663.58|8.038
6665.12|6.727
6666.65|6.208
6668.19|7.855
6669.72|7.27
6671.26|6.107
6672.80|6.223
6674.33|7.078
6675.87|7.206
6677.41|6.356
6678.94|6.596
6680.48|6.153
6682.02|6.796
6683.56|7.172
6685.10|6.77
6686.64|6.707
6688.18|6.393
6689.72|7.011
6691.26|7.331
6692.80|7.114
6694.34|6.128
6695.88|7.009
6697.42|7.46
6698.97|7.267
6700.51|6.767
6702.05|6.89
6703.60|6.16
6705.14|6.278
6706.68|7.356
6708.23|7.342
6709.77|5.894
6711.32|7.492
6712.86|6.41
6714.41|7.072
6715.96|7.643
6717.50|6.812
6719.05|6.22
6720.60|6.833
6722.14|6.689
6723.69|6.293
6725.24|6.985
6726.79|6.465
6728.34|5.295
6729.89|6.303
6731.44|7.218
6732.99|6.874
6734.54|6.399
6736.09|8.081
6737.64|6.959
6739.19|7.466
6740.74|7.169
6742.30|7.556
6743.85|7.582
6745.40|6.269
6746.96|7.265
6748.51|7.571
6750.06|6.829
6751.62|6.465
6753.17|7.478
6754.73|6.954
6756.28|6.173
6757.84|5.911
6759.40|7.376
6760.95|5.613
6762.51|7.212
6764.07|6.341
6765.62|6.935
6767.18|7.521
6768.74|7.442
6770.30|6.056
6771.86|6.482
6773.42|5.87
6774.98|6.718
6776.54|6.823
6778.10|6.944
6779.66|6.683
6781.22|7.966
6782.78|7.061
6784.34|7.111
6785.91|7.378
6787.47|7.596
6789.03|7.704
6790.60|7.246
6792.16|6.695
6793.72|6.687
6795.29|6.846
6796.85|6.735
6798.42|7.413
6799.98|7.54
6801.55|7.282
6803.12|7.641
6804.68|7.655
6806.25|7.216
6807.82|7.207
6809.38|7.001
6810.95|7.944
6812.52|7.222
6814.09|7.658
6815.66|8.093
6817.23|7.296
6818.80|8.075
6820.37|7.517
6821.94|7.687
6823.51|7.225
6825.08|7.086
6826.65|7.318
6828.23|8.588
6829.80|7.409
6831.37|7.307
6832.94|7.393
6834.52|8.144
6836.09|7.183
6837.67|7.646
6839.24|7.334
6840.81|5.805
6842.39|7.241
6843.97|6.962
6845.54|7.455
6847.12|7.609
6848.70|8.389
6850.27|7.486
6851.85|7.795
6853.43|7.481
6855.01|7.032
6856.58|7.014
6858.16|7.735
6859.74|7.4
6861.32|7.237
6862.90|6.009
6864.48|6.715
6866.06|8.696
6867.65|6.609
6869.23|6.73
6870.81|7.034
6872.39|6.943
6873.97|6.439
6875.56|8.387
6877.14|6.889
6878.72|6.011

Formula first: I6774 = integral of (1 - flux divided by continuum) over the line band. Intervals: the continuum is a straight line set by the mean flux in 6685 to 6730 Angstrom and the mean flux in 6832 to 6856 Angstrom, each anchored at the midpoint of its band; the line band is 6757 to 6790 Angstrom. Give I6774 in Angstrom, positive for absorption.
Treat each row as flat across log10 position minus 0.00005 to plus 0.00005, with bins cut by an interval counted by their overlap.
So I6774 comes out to 0.8 Angstrom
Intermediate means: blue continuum 6.75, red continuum 7.39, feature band 6.89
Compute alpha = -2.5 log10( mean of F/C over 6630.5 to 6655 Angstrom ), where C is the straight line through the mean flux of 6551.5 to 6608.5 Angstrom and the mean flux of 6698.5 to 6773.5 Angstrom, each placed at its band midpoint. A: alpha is 0.04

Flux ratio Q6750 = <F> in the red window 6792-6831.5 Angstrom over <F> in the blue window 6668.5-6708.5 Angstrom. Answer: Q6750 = 1.09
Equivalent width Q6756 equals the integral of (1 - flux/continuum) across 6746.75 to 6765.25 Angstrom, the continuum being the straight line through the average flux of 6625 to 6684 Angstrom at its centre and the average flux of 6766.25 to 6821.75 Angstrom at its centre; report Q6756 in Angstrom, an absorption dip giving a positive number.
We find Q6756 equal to 0.9 Angstrom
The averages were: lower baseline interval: 6.79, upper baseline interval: 7.21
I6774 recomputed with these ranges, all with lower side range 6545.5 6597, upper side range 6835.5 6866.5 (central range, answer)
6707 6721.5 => 0.6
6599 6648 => 2.4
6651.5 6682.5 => 0.9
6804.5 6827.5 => -0.7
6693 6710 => 0.8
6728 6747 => 0.6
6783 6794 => 0.0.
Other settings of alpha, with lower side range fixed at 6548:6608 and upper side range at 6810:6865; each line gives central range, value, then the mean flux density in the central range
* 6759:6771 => 0.08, 6.8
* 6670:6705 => 0.06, 6.76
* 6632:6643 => 0.09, 6.55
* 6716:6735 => 0.10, 6.58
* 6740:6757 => 0.04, 7.03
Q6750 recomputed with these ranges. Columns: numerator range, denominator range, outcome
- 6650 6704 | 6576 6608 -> 0.98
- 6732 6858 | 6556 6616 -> 1.03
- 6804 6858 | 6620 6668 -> 1.11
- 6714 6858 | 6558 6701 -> 1.03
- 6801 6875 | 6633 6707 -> 1.08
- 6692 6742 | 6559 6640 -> 0.98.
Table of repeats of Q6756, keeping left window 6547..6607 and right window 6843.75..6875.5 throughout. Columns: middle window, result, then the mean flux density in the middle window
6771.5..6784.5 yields 0.6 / 6.85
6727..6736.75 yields 0.7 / 6.67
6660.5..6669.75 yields 0.0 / 7.06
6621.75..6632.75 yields 0.4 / 6.82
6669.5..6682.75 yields 0.9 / 6.62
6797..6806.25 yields -0.3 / 7.43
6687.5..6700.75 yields 0.3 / 6.95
